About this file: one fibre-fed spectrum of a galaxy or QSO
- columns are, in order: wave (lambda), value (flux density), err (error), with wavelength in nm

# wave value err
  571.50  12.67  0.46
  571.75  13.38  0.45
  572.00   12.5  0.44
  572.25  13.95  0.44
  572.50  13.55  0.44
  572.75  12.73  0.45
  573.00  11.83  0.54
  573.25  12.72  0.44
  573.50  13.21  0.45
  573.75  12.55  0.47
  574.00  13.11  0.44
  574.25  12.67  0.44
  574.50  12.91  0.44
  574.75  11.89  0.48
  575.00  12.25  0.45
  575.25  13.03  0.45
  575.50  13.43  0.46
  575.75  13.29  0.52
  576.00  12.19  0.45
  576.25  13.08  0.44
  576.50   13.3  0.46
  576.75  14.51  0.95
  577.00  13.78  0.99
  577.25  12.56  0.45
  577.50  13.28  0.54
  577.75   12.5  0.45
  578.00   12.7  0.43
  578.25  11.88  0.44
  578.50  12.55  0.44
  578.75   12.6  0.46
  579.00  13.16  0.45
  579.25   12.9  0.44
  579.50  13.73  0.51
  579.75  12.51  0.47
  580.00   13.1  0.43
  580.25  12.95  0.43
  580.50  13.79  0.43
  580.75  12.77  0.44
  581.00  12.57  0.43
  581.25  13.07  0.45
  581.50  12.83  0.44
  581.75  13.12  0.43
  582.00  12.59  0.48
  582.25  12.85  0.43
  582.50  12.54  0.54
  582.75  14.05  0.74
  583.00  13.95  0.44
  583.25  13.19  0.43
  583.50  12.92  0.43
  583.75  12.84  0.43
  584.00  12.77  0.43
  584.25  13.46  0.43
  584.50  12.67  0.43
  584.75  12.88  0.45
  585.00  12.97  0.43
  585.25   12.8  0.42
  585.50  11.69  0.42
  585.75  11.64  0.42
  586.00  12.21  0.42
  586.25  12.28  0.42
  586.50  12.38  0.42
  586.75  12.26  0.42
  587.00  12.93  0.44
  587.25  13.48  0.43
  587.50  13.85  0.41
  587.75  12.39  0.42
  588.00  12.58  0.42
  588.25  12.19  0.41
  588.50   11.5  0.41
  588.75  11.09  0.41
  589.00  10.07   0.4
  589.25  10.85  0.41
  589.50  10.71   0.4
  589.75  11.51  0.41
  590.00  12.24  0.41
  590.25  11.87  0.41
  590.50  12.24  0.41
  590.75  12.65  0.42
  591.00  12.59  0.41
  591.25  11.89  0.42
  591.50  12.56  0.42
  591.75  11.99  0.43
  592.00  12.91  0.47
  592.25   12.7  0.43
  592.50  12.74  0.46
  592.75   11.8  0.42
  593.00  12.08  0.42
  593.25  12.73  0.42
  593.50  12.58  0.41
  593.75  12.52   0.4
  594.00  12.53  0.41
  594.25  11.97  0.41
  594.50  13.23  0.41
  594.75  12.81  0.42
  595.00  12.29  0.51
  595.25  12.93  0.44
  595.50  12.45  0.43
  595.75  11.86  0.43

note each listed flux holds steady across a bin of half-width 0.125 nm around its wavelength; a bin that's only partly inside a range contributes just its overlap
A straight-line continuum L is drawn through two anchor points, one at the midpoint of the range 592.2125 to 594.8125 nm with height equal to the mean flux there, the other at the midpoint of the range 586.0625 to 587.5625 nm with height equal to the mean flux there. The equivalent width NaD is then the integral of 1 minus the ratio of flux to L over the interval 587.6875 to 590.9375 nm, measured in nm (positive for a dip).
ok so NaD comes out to 0.26 nm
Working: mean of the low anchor 12.8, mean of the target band 11.7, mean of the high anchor 12.5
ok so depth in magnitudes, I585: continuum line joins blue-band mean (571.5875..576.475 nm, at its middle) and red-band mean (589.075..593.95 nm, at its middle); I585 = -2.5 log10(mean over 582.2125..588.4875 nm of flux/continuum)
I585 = -0.03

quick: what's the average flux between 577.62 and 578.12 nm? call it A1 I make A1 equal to 12.6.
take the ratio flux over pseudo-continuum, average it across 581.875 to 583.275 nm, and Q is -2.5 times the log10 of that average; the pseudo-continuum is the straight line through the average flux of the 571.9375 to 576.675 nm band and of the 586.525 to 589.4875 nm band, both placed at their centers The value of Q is -0.07 mag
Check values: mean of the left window 12.9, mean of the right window 12.1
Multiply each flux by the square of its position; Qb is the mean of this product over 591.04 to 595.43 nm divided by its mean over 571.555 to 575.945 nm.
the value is 1.04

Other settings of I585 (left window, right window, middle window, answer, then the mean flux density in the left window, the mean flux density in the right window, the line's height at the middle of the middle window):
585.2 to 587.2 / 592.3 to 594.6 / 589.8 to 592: 0.01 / 12.3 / 12.5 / 12.4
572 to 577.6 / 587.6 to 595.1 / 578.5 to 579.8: -0.02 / 13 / 12.1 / 12.8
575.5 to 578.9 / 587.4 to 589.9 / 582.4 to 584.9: -0.08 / 13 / 11.7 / 12.2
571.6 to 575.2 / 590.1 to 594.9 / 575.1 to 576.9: -0.04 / 12.8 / 12.4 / 12.8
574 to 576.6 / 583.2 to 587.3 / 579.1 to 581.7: -0.03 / 12.8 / 12.6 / 12.7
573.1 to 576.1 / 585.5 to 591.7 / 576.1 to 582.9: -0.04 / 12.8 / 12.1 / 12.5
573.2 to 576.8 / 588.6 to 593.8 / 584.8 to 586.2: 0.00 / 12.9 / 12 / 12.3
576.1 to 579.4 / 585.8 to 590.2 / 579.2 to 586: -0.03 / 13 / 12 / 12.5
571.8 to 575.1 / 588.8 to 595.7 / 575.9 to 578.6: -0.02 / 12.8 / 12.2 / 12.7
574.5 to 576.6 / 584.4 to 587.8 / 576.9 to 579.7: -0.01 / 12.8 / 12.6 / 12.8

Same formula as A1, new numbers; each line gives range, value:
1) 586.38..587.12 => 12.5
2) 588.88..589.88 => 10.8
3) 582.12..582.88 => 13.1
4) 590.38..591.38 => 12.3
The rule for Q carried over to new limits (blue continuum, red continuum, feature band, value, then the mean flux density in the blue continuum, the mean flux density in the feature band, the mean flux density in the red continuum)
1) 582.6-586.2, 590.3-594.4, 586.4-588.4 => -0.01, 12.8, 12.7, 12.4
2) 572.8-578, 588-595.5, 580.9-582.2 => -0.02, 12.9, 12.8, 12.1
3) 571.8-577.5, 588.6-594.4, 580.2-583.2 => -0.04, 13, 13.1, 12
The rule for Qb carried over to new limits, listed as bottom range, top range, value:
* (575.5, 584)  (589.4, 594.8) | 0.99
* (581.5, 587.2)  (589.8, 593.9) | 0.99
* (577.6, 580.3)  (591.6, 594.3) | 1.02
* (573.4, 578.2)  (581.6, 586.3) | 1.02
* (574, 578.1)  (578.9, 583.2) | 1.03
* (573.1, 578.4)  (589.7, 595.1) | 1.02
